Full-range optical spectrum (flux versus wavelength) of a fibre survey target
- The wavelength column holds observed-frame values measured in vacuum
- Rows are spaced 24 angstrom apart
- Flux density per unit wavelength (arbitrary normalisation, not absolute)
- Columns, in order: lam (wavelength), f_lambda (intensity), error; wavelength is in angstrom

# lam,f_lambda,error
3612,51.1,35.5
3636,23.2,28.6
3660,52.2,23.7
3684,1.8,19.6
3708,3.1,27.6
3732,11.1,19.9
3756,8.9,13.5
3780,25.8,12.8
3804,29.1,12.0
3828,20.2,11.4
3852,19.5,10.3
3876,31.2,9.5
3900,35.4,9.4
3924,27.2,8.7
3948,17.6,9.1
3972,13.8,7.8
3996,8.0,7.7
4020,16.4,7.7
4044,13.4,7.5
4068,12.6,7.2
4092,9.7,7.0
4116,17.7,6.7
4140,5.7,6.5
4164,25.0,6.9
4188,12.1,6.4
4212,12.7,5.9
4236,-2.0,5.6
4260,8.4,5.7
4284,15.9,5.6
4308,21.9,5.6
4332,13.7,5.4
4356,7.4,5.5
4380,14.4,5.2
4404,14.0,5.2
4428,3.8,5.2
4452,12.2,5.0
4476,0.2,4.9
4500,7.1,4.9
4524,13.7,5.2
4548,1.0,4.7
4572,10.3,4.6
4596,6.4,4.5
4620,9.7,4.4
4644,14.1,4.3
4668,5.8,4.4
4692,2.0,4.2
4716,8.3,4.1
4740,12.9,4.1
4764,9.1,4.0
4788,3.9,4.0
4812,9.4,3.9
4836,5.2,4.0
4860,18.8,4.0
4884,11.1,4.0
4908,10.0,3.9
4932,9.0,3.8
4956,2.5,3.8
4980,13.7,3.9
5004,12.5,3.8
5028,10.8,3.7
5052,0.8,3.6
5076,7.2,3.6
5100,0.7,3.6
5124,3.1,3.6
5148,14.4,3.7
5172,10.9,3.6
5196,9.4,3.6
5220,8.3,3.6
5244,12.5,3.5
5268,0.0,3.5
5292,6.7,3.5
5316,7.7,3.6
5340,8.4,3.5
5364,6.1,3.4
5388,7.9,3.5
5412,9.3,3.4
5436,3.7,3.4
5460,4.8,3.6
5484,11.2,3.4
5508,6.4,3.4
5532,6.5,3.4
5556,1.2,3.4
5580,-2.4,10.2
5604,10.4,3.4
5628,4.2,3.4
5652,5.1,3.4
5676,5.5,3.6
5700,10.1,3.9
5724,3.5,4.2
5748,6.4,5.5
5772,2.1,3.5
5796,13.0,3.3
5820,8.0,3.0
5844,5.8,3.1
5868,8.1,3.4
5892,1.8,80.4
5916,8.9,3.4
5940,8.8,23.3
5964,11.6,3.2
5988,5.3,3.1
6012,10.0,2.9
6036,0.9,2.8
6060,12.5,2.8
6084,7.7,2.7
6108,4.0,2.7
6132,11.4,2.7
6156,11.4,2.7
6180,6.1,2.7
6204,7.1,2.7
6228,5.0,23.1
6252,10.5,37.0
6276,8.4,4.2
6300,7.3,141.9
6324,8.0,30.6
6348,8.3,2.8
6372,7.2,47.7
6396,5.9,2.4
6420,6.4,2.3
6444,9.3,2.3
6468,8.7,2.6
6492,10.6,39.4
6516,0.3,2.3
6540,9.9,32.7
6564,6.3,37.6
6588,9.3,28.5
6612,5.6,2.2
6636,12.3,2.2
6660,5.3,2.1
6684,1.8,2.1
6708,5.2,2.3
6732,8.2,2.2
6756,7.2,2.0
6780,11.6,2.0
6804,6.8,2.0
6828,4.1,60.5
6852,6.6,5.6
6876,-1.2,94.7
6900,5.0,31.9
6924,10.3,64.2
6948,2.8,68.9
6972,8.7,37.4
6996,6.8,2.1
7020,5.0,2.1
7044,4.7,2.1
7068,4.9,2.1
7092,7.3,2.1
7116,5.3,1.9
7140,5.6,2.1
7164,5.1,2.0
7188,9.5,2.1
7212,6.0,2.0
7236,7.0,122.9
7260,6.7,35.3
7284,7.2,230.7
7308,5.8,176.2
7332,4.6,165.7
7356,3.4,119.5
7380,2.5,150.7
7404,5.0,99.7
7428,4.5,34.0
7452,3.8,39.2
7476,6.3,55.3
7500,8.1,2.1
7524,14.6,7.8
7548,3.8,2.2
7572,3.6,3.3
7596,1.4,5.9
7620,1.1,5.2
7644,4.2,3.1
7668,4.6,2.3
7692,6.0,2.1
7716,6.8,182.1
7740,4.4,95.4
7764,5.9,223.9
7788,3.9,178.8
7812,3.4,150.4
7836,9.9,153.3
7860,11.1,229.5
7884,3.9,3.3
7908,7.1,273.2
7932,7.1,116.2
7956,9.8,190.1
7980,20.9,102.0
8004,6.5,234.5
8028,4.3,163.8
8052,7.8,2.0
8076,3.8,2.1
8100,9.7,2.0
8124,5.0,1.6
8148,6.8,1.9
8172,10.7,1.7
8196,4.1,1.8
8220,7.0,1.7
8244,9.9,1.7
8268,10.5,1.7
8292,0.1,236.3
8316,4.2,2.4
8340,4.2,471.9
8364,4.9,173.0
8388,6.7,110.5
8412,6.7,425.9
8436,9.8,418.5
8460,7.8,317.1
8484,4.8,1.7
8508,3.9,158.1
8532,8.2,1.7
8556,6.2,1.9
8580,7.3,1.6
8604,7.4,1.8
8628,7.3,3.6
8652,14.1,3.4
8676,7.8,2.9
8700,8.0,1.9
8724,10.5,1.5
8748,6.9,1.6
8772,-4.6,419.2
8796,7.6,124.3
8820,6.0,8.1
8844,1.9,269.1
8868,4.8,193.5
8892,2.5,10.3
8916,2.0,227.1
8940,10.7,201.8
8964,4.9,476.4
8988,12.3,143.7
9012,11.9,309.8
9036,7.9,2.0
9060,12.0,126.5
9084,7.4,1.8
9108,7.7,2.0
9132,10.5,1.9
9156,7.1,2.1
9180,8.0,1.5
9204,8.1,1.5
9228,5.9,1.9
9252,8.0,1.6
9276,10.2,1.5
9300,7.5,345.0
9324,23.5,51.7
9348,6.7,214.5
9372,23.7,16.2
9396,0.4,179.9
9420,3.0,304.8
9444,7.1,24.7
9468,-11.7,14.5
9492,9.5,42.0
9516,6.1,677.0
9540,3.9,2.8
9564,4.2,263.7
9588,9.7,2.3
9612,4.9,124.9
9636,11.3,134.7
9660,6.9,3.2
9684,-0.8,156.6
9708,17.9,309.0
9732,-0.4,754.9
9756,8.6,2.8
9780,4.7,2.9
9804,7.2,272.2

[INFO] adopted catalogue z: 1.14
